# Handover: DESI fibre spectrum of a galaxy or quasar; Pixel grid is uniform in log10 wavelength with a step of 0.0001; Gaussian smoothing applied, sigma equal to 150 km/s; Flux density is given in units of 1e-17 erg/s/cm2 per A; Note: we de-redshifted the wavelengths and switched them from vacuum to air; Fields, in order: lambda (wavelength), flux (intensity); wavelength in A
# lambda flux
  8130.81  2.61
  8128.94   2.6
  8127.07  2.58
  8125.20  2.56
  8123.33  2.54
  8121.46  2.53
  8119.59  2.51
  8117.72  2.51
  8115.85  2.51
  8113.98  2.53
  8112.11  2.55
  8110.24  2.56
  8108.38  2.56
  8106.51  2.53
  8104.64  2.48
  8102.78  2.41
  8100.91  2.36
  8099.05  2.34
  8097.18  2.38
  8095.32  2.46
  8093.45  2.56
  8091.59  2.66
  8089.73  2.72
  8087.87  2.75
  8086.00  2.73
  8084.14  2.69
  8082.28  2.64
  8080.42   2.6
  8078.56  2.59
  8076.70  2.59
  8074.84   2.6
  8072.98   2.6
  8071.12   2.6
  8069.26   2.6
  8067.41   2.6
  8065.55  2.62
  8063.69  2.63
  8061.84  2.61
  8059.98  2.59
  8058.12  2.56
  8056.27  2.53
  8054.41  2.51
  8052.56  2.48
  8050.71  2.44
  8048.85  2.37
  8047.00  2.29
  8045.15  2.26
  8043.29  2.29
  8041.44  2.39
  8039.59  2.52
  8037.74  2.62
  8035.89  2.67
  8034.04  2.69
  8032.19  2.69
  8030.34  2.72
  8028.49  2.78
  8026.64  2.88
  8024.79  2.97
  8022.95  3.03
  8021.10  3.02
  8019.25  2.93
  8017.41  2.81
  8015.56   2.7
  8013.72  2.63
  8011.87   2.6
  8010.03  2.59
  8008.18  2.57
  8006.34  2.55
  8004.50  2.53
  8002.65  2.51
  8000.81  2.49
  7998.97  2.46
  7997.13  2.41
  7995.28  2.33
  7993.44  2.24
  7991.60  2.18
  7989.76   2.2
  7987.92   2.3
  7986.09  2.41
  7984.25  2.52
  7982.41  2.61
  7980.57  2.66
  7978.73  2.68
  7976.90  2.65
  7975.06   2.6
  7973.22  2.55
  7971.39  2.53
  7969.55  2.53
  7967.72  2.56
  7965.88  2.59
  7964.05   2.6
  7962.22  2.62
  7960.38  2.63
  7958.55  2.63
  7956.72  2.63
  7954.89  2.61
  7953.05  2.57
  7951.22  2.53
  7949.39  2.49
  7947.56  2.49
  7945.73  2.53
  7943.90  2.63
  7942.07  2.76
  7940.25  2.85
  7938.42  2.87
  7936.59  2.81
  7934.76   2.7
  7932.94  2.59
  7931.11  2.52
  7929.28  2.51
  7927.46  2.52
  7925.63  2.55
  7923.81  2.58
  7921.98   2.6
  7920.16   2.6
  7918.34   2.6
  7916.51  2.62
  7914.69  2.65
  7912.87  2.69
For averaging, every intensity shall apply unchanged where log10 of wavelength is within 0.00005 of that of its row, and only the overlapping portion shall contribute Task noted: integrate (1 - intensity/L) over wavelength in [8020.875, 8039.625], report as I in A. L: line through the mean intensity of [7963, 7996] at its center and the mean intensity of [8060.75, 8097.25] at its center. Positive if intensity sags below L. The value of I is -1.7 A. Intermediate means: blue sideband 2.49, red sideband 2.62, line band 2.78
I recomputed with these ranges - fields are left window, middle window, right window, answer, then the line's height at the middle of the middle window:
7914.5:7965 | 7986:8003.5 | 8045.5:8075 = 1.6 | 2.58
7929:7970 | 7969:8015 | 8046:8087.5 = 1.9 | 2.6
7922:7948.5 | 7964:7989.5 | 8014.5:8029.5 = 1.9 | 2.76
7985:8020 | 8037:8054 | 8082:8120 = 0.7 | 2.52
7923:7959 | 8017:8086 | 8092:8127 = -2.2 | 2.54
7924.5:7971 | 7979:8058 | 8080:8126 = 0.7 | 2.58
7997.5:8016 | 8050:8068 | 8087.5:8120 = -0.2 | 2.54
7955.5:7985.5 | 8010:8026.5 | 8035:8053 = -2.2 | 2.49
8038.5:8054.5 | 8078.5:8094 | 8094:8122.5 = -1.4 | 2.45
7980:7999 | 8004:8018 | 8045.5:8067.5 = -1.1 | 2.42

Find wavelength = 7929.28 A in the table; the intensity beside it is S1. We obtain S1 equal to 2.51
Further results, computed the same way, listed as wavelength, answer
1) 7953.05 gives 2.57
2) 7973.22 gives 2.55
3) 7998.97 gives 2.46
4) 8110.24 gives 2.56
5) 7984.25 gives 2.52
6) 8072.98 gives 2.6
